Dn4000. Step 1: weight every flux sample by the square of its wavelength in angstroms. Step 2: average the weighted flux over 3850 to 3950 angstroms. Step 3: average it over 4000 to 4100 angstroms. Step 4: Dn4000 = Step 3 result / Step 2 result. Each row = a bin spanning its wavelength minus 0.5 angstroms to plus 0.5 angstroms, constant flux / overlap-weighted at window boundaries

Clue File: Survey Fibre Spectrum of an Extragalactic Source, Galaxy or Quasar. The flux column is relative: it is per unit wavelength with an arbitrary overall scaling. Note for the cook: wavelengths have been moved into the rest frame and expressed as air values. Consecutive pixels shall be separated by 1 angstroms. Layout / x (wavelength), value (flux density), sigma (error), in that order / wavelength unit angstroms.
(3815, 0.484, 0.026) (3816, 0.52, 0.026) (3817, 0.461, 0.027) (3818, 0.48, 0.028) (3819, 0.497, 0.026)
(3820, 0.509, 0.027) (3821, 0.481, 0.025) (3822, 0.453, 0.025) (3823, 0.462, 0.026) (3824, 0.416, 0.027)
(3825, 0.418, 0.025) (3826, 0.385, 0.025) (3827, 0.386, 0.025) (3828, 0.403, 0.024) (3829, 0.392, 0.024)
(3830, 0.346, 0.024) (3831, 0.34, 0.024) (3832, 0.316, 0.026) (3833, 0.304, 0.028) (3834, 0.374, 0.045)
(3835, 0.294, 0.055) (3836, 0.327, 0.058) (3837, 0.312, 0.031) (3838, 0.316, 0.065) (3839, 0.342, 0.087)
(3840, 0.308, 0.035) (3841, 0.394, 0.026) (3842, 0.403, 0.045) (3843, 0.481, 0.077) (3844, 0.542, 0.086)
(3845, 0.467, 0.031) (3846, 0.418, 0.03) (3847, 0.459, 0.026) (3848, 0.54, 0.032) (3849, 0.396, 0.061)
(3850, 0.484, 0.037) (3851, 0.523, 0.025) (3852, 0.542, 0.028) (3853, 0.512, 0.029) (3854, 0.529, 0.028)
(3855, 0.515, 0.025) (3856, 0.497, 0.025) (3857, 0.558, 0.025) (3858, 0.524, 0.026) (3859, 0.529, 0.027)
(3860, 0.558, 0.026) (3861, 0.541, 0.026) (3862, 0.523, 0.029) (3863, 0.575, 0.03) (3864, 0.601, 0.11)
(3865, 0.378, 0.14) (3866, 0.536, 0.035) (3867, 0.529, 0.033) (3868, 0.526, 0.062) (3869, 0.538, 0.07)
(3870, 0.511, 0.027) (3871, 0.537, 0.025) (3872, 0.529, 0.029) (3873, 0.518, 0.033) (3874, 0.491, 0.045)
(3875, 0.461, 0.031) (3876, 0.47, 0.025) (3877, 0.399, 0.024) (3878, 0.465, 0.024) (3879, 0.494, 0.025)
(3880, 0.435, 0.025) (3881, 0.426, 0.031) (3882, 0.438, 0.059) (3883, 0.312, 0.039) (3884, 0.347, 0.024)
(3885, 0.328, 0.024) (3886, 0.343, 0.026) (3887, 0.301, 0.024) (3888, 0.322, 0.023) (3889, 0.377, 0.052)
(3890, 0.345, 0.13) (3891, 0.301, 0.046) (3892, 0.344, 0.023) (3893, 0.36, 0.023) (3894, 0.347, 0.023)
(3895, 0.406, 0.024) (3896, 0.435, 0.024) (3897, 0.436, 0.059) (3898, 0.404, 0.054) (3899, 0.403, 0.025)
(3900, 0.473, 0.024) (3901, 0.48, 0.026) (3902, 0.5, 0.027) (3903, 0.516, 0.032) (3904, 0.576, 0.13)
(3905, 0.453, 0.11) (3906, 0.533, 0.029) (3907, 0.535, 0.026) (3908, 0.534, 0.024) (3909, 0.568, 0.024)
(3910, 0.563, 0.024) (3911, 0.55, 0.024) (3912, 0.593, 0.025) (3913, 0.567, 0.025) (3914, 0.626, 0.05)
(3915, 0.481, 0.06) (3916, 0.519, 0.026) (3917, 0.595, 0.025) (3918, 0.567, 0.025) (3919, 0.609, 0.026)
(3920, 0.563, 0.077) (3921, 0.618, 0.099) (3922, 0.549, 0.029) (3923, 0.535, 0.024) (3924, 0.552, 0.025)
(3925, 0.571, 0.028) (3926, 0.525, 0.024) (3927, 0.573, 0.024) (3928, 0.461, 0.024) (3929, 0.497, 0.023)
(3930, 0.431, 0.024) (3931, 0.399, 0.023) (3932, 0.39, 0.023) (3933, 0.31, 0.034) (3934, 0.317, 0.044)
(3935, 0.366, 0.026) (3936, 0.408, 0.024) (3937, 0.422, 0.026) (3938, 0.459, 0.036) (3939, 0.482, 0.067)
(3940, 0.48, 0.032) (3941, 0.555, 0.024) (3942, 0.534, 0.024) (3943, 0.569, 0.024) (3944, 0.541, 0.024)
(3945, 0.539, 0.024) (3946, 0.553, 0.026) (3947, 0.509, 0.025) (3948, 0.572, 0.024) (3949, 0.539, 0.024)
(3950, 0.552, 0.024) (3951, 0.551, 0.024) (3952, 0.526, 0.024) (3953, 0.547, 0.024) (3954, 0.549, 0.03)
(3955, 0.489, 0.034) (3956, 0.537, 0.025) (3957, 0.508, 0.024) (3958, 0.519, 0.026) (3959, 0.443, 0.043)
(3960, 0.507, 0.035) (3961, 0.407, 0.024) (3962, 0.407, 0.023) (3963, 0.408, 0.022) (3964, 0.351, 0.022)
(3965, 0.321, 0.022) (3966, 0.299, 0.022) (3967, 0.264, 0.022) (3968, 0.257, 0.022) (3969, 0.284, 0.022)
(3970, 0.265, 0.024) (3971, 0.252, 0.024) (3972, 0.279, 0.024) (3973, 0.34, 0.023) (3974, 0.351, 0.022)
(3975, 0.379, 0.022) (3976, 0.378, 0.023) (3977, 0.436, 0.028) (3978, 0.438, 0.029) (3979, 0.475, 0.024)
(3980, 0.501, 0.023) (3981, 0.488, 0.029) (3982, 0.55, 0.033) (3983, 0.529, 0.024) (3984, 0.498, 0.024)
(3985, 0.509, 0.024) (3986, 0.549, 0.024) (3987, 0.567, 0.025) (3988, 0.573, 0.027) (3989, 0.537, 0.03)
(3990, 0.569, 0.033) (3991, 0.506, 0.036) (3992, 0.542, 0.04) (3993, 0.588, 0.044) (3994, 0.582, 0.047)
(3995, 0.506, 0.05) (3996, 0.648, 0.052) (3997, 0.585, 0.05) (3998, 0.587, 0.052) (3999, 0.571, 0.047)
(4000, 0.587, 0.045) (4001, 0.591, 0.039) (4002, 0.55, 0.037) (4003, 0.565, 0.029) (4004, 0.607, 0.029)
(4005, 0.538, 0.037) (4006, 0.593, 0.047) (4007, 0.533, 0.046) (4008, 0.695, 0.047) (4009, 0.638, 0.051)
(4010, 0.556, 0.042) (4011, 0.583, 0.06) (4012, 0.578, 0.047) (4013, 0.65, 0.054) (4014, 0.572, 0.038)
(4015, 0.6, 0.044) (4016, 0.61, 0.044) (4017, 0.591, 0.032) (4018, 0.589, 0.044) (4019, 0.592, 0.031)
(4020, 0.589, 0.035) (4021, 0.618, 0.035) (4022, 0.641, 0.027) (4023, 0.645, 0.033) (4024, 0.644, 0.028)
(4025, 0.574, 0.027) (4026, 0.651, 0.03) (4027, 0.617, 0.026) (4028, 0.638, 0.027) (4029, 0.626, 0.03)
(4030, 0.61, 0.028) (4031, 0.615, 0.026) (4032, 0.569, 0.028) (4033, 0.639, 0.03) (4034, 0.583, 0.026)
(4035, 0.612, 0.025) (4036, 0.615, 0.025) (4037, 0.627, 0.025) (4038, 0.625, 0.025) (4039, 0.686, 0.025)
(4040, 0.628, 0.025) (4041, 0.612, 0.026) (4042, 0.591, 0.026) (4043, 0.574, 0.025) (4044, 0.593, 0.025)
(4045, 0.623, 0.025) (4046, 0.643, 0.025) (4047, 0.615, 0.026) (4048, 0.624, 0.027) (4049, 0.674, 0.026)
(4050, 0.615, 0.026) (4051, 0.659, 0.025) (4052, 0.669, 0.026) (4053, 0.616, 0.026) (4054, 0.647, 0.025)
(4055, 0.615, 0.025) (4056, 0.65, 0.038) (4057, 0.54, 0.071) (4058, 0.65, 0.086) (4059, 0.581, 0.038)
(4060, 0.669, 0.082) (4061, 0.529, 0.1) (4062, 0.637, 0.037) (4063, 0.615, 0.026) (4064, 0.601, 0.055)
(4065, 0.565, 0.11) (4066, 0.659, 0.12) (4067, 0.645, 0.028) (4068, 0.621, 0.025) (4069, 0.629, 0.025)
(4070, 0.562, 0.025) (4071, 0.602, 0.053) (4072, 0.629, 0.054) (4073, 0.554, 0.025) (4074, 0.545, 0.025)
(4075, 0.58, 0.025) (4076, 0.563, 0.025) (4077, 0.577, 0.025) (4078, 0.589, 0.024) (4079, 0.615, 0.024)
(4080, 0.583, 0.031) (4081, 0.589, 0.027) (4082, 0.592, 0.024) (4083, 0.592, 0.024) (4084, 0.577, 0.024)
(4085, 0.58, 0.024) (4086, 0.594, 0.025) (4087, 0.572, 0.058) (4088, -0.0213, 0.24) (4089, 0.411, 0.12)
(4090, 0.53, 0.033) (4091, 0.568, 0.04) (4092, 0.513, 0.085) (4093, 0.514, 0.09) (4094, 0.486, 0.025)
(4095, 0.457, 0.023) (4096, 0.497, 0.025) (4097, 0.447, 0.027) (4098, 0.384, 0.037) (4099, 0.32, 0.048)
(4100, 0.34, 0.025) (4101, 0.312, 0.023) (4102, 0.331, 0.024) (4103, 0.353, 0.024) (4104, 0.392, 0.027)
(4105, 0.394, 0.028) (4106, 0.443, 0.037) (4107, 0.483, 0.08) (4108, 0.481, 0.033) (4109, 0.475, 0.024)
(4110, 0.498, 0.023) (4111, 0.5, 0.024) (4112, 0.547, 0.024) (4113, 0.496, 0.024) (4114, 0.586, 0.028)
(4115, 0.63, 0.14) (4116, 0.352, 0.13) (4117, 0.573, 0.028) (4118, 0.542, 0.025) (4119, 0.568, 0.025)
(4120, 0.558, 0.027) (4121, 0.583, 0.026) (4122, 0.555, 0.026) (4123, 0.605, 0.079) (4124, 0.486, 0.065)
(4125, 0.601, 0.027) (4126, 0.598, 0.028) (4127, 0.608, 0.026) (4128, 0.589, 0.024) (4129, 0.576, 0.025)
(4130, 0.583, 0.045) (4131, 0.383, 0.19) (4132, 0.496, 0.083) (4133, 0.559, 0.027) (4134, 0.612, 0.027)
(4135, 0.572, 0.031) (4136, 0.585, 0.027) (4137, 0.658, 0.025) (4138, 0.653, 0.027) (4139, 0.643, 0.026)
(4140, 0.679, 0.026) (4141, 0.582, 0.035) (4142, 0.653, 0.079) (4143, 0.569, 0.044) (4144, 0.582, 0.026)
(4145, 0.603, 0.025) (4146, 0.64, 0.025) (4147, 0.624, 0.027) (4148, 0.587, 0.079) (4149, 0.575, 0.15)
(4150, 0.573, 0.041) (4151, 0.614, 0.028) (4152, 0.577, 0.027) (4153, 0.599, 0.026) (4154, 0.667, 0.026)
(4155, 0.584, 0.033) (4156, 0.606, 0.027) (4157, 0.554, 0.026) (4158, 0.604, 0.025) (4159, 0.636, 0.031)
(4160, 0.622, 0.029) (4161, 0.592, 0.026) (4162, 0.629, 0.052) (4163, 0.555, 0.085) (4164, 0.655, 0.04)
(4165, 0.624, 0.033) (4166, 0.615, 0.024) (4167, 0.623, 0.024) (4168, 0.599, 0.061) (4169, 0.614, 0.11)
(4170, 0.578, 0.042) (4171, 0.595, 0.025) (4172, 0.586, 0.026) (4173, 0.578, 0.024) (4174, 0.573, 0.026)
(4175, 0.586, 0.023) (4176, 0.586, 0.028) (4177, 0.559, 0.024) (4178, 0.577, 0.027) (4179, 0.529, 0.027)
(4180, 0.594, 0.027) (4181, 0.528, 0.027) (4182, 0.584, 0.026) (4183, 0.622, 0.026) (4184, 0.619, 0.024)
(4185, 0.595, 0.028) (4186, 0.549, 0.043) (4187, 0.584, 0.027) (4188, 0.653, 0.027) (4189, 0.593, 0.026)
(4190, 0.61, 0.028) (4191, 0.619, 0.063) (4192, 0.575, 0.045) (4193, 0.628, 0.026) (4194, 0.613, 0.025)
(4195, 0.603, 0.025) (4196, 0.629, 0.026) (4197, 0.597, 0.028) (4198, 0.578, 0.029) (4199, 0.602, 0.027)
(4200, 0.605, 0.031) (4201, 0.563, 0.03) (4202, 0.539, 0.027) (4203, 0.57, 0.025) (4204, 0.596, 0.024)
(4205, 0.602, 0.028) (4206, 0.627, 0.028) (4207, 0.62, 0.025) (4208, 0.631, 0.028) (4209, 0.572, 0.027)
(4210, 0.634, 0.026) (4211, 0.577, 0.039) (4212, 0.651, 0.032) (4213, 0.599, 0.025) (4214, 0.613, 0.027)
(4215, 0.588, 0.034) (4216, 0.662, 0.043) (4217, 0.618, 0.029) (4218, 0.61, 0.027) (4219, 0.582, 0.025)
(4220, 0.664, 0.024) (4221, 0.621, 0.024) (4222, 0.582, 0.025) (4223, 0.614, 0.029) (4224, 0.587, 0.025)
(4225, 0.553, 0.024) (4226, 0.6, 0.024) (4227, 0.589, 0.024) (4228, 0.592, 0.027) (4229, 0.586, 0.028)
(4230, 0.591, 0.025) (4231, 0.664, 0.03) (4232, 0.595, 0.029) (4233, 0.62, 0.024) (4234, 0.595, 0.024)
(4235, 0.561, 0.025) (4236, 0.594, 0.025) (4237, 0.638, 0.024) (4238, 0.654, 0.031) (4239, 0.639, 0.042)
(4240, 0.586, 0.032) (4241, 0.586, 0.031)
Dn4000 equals 1.30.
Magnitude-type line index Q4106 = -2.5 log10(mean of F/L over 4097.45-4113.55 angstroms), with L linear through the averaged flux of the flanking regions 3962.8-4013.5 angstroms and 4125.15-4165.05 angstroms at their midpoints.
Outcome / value 0.33 mag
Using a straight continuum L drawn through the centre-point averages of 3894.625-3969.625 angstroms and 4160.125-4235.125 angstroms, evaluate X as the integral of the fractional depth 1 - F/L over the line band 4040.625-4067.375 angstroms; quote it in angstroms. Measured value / -4.0 angstroms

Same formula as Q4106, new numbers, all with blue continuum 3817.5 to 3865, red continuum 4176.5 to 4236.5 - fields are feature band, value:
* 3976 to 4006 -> -0.07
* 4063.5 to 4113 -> 0.08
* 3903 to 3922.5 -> -0.17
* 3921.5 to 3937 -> 0.06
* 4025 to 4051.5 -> -0.18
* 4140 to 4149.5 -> -0.06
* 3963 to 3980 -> 0.41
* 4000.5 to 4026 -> -0.16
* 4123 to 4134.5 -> 0.02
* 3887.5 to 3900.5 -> 0.22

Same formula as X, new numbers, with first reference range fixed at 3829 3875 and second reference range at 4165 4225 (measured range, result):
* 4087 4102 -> 3.9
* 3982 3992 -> -0.5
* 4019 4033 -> -2.3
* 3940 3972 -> 3.0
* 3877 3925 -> 1.3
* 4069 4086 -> -1.0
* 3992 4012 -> -2.4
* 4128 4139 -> 0.0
